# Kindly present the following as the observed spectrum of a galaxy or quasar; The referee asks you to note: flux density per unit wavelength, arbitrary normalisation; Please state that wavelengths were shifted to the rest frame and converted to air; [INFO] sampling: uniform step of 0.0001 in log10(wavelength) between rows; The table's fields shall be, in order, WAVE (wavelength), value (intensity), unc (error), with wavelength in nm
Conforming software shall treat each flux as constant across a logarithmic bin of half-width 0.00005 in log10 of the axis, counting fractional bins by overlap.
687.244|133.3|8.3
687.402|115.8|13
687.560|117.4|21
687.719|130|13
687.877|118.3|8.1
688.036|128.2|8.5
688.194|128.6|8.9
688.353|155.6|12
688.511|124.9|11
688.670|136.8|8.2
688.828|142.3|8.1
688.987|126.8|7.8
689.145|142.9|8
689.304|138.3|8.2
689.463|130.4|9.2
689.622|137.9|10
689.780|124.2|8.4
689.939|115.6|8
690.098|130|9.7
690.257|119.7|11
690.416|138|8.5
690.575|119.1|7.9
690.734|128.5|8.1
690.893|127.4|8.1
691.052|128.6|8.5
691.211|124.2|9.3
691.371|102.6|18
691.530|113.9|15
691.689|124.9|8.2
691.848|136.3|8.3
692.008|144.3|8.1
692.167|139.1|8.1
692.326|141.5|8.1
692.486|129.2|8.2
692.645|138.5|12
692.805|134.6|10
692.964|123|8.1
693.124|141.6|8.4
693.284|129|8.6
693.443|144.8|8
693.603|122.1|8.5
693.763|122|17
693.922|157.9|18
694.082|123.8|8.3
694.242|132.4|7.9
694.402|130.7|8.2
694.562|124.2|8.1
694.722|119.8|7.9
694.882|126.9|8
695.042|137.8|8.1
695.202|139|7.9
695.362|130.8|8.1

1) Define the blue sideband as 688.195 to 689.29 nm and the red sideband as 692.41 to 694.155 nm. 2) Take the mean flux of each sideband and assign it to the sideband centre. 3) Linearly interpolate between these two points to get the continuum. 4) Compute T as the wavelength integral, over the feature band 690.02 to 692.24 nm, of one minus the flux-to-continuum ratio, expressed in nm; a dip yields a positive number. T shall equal 0.139 nm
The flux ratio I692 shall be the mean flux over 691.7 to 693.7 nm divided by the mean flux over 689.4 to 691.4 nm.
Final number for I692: 1.07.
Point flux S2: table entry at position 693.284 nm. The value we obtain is 129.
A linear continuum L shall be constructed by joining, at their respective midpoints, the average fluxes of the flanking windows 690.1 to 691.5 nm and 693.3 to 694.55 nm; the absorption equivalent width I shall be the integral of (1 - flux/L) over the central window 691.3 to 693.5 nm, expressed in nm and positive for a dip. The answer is -0.058 nm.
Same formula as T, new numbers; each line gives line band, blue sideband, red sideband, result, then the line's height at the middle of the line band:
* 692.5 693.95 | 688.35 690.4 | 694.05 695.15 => -0.050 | 129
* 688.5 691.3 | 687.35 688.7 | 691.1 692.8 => -0.019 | 129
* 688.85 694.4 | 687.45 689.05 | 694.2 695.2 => -0.026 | 130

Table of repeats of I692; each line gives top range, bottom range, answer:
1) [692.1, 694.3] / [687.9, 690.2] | 1.01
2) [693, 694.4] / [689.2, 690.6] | 1.04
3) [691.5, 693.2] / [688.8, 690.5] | 1.02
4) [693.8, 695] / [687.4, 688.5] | 1.02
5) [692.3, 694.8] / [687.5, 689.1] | 1.00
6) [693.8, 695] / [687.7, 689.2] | 0.98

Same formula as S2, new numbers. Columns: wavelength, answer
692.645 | 138.5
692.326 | 141.5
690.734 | 128.5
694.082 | 123.8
